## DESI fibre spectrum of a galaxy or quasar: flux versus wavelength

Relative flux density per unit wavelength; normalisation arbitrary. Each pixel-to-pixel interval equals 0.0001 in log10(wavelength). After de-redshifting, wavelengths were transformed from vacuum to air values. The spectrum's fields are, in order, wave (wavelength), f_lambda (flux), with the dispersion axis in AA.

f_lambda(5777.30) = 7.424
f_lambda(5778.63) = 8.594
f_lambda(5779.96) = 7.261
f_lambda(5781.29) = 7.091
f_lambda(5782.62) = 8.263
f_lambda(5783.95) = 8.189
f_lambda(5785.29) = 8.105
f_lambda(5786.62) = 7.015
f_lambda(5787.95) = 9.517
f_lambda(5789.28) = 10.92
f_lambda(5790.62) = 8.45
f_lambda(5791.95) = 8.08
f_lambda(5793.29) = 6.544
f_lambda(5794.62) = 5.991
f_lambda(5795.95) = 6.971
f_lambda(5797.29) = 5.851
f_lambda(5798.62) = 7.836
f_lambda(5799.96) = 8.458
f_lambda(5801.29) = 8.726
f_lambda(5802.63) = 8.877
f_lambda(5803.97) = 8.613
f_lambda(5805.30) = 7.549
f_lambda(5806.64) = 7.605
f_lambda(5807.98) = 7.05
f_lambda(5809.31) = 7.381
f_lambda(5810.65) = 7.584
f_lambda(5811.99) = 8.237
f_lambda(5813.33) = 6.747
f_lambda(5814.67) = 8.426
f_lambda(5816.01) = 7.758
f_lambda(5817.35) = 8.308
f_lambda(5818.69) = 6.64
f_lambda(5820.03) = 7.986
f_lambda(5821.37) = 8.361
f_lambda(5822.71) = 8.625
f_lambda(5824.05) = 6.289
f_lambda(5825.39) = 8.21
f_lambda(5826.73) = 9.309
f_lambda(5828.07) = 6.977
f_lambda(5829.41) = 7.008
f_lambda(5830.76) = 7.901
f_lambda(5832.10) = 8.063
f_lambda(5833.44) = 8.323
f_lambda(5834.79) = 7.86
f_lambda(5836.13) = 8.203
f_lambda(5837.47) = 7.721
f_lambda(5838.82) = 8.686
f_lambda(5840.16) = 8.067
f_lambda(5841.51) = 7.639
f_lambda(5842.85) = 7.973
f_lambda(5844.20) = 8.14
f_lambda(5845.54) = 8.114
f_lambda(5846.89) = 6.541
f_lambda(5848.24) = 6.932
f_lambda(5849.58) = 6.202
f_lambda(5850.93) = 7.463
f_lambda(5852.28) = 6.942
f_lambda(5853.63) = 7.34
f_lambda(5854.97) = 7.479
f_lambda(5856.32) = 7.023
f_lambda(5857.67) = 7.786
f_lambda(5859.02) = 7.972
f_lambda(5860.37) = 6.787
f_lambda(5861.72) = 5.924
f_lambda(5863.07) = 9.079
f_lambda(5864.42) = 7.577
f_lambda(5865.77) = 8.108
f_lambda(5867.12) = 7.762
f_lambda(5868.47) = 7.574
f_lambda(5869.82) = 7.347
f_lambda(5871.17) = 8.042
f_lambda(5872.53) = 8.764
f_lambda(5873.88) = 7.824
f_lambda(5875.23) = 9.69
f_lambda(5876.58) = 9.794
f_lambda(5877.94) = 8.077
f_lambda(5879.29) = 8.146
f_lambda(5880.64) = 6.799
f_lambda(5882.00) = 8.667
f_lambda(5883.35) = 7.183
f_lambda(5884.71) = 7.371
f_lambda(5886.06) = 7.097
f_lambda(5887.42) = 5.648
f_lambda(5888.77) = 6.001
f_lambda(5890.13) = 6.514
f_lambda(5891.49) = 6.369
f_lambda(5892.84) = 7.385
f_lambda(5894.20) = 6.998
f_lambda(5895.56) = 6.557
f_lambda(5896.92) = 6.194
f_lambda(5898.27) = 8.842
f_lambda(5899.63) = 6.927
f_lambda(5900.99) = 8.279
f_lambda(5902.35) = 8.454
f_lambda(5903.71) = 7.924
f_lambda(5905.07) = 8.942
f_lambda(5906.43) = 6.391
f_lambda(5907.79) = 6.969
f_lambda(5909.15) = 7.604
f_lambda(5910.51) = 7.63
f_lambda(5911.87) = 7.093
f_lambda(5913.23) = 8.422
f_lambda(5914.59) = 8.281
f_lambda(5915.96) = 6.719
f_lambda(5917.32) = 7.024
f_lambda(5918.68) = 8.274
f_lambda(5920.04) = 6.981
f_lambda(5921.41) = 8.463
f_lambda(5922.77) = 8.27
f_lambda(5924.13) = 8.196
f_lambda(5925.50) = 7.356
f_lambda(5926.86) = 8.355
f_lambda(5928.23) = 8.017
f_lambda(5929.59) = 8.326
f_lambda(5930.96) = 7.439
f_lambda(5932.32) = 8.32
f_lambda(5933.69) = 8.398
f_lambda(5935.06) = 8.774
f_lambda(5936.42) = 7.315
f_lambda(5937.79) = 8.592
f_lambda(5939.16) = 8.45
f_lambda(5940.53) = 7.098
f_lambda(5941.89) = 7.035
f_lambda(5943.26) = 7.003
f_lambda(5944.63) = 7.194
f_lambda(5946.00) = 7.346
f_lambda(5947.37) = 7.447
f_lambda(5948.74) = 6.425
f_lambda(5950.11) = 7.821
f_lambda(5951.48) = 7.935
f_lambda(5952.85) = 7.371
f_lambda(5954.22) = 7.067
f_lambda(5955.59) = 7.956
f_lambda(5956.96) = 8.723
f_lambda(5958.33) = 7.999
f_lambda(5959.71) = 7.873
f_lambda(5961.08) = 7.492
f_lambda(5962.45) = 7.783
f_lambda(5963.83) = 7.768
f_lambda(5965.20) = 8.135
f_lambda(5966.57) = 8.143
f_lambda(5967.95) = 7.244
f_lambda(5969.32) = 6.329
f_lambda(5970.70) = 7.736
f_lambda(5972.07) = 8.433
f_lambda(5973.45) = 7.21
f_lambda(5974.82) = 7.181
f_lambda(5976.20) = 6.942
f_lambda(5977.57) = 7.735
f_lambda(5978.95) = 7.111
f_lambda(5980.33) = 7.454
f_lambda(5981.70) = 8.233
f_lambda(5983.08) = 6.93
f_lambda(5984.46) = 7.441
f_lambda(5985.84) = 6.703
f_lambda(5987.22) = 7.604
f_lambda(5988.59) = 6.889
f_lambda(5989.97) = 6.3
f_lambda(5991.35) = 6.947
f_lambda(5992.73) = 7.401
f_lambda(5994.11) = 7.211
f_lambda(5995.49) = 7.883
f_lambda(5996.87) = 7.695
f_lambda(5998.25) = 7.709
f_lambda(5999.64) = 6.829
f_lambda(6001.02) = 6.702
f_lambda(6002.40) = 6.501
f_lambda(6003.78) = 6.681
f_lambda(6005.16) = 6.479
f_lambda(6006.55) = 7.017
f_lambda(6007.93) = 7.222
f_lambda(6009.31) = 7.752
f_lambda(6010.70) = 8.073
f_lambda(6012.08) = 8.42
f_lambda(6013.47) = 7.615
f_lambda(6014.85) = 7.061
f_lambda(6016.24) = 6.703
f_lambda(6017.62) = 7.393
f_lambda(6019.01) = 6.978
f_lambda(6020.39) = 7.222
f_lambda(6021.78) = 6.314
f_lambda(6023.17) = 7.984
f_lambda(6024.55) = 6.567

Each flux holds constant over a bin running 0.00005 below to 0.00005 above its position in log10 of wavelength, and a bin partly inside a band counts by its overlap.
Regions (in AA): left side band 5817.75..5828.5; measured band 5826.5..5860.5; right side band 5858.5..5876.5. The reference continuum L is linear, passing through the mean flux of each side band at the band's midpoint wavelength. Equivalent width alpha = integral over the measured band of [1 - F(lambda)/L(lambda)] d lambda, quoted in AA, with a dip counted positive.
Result 1.1 AA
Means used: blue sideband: 7.84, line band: 7.62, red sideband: 7.95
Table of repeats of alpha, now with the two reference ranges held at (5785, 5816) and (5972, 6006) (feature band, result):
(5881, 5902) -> 1.22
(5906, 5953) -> -1.81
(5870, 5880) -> -1.28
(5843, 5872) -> 0.73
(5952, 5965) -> -0.90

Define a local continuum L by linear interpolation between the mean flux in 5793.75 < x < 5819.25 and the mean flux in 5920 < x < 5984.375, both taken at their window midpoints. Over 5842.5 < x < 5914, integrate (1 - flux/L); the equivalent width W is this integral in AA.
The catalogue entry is 1.2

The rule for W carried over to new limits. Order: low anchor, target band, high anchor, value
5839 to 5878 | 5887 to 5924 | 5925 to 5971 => 1.5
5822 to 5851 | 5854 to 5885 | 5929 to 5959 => -0.5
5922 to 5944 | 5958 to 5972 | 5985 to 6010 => -0.3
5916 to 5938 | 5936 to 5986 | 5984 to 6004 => -0.1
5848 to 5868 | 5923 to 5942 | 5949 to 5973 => -1.0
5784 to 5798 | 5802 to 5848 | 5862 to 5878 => 0.8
